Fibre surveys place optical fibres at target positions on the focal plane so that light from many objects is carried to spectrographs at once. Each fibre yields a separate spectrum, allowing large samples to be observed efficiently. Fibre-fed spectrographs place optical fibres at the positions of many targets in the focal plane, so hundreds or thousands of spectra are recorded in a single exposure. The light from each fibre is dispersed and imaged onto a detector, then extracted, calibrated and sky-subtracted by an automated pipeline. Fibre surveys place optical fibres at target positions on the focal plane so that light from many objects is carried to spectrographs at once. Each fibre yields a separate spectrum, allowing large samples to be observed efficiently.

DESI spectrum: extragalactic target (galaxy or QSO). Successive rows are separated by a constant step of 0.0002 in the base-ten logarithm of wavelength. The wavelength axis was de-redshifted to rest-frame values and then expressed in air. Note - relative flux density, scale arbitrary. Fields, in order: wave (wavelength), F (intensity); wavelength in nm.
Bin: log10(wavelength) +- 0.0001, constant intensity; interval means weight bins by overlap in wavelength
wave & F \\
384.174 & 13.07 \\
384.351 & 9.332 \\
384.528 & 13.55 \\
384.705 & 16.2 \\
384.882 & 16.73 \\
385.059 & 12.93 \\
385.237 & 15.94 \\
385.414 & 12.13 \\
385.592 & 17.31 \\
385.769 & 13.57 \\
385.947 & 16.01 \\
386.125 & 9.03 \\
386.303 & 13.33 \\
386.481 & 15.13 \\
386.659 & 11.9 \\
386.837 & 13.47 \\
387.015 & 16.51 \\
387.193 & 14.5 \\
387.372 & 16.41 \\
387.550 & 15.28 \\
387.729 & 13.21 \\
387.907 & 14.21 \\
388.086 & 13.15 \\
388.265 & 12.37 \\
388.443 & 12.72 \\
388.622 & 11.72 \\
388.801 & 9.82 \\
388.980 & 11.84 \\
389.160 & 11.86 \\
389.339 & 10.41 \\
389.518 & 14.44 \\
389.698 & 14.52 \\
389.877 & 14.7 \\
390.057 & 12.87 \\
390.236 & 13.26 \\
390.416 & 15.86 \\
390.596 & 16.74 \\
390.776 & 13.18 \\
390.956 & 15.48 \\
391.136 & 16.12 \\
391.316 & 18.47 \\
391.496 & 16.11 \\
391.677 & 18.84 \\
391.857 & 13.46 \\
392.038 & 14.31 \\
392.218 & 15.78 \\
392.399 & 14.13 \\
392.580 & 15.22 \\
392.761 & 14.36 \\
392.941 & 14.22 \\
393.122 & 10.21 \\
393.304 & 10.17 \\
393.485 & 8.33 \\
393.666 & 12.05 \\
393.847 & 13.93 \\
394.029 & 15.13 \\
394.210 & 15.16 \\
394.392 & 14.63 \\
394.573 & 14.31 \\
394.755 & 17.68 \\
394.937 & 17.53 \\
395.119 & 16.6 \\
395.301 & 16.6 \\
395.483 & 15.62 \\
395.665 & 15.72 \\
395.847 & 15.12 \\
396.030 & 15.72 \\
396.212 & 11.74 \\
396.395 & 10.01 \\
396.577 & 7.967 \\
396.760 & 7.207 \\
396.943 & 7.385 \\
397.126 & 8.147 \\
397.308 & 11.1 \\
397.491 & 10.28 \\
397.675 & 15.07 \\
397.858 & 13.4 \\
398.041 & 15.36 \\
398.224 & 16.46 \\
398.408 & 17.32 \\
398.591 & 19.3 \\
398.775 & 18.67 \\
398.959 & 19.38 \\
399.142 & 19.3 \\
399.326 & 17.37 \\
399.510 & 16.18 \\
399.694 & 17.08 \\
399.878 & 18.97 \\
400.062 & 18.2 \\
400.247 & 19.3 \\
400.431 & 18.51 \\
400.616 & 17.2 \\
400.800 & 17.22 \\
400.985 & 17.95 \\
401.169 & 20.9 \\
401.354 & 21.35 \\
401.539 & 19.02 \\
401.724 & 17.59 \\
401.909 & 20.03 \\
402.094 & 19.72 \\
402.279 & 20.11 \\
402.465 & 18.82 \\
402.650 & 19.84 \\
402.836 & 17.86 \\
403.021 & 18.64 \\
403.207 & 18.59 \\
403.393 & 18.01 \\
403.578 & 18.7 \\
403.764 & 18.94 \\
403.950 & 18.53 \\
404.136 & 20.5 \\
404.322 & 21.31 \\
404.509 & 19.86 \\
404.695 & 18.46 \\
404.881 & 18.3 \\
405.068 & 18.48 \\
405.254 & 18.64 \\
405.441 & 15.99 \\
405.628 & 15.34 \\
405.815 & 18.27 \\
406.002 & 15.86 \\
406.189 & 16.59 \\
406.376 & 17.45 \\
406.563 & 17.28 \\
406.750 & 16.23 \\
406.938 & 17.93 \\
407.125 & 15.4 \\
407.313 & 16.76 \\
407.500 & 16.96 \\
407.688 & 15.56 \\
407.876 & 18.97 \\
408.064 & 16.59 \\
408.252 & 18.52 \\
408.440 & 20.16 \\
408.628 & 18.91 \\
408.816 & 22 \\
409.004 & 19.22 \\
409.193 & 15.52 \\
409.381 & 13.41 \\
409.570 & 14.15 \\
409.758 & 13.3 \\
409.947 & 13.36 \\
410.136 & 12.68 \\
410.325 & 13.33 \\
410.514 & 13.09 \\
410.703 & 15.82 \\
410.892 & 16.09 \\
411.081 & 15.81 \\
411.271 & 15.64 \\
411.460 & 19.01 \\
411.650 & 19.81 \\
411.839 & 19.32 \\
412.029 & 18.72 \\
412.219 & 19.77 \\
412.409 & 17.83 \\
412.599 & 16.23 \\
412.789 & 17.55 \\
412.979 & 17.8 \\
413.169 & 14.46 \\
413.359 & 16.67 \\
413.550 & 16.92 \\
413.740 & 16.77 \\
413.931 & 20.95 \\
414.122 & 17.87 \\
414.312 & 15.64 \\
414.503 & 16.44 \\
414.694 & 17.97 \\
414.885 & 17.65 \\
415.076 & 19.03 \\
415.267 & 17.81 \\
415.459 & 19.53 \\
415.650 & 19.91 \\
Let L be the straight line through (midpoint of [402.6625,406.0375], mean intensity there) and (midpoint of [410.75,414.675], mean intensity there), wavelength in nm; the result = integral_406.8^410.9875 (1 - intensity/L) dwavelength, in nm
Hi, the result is 0.39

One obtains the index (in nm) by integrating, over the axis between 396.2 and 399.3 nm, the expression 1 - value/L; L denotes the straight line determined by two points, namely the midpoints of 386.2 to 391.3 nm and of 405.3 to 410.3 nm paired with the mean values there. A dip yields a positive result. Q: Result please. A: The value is 0.33 nm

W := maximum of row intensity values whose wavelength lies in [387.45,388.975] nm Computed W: 15.28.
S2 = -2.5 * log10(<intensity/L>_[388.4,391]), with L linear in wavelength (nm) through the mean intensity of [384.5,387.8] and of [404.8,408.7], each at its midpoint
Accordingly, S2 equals 0.13 mag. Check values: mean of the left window 14.4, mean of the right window 17.3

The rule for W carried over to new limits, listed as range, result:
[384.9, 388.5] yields 17.31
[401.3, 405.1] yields 21.35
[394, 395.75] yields 17.68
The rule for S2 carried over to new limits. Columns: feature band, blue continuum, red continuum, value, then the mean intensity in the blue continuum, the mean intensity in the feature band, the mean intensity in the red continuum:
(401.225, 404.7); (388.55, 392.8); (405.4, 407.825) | -0.196 mag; 14.3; 19.3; 16.6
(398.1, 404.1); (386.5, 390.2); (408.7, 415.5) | -0.217 mag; 13.3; 18.6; 16.9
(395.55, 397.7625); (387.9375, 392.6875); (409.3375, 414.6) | 0.290 mag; 14.1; 11.3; 16.4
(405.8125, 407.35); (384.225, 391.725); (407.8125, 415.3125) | -0.026 mag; 14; 16.8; 17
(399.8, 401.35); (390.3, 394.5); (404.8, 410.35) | -0.191 mag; 14.4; 18.7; 16.7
